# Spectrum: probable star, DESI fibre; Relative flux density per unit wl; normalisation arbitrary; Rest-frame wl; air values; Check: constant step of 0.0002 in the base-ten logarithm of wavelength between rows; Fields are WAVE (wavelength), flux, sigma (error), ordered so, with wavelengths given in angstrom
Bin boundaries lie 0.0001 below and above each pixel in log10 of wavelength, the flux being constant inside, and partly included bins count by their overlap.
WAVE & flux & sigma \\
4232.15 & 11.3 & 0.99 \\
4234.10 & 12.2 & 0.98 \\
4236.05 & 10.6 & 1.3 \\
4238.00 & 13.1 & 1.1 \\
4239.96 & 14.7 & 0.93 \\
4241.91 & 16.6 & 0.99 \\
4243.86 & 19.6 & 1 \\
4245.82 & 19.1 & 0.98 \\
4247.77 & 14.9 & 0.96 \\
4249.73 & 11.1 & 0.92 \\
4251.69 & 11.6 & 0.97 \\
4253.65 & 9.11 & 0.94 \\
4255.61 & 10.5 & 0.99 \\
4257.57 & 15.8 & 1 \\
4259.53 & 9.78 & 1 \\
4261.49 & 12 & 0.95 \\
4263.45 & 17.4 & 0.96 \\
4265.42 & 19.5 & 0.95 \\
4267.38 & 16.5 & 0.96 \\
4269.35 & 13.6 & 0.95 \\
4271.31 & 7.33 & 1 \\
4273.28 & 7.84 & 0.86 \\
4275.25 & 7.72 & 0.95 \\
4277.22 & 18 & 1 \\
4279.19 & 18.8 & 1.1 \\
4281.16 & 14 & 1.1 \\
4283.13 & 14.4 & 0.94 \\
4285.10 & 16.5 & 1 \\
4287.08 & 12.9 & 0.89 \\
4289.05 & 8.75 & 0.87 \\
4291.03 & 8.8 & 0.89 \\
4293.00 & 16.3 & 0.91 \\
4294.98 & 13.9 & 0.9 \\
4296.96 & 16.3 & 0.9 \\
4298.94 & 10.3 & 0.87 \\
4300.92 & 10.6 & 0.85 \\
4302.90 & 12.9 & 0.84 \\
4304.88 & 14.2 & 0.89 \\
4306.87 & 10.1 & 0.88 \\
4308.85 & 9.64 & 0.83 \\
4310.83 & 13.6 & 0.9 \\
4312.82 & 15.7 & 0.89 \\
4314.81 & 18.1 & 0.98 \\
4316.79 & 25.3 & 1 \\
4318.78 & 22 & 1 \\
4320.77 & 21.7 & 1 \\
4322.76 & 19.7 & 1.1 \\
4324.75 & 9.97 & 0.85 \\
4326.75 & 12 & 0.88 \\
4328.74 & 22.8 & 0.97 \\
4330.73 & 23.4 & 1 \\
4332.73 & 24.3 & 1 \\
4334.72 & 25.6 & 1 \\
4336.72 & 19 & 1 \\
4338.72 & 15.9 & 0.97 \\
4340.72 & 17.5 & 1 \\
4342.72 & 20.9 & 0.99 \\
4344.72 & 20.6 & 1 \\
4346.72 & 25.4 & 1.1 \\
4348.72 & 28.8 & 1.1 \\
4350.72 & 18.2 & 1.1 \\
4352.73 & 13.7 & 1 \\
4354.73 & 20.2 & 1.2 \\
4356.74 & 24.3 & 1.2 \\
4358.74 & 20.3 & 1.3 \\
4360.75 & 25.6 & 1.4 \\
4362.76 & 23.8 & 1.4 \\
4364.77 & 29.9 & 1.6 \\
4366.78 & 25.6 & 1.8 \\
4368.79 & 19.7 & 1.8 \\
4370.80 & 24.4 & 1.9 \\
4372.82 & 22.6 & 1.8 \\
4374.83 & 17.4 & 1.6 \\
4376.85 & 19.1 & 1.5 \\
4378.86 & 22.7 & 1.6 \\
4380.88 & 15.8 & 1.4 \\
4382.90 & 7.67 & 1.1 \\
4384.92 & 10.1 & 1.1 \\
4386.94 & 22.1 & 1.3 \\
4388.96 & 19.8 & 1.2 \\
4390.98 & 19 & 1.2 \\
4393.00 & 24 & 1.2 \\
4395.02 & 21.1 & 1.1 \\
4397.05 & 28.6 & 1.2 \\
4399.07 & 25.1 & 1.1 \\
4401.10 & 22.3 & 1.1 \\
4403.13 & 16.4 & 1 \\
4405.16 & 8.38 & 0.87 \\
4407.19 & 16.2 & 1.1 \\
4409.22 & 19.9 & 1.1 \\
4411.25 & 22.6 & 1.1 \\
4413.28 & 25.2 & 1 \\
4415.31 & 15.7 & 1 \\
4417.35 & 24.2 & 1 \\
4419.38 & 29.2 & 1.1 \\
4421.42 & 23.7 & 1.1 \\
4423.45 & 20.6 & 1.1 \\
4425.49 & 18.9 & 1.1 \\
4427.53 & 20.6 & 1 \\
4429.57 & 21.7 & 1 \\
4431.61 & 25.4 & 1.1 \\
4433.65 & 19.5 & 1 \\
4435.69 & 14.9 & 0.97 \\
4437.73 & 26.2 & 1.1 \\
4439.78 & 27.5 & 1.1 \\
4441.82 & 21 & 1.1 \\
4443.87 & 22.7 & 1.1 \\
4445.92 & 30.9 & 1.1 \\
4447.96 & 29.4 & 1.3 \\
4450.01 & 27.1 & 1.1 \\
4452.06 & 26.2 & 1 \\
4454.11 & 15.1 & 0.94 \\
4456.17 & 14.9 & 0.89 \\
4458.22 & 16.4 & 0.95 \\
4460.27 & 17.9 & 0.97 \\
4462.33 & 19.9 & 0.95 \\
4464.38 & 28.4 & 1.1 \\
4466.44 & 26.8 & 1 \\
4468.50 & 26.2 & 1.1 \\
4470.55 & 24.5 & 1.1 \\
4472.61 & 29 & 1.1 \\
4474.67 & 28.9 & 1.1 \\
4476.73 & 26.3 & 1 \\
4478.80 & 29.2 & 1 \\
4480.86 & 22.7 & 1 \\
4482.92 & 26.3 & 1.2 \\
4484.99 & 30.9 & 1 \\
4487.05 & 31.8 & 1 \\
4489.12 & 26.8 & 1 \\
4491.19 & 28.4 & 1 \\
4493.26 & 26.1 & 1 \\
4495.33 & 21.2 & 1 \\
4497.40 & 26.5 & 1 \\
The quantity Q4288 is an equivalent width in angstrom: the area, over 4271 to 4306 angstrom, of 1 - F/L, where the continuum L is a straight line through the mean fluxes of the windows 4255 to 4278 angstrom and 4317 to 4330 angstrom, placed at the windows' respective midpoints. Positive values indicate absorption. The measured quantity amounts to 5.2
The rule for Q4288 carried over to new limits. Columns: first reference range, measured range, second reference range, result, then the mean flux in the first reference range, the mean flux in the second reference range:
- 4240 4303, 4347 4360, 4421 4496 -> -2.2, 13.5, 24.2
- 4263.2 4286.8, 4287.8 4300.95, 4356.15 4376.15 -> 3.1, 14.2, 23.3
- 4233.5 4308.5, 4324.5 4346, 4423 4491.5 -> -3.3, 13.3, 24.2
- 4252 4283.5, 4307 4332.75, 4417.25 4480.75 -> -2.5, 13.2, 23.6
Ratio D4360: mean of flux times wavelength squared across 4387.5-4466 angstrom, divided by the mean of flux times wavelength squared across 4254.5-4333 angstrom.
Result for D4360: 1.6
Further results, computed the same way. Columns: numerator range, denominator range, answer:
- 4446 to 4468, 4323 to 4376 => 1.12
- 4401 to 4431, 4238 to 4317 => 1.58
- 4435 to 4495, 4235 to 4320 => 1.95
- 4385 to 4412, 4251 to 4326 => 1.51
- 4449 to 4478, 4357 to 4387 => 1.19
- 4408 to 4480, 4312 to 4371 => 1.16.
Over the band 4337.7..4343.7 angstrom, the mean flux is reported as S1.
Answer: 18.1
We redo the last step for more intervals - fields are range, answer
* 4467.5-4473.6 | 26.6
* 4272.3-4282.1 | 13.3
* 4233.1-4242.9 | 13.4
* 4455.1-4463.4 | 17.3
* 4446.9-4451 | 28.3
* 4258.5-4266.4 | 14.7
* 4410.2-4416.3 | 21.2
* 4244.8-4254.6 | 13.2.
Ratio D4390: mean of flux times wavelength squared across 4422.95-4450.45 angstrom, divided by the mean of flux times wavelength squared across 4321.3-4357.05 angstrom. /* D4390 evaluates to 1.21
